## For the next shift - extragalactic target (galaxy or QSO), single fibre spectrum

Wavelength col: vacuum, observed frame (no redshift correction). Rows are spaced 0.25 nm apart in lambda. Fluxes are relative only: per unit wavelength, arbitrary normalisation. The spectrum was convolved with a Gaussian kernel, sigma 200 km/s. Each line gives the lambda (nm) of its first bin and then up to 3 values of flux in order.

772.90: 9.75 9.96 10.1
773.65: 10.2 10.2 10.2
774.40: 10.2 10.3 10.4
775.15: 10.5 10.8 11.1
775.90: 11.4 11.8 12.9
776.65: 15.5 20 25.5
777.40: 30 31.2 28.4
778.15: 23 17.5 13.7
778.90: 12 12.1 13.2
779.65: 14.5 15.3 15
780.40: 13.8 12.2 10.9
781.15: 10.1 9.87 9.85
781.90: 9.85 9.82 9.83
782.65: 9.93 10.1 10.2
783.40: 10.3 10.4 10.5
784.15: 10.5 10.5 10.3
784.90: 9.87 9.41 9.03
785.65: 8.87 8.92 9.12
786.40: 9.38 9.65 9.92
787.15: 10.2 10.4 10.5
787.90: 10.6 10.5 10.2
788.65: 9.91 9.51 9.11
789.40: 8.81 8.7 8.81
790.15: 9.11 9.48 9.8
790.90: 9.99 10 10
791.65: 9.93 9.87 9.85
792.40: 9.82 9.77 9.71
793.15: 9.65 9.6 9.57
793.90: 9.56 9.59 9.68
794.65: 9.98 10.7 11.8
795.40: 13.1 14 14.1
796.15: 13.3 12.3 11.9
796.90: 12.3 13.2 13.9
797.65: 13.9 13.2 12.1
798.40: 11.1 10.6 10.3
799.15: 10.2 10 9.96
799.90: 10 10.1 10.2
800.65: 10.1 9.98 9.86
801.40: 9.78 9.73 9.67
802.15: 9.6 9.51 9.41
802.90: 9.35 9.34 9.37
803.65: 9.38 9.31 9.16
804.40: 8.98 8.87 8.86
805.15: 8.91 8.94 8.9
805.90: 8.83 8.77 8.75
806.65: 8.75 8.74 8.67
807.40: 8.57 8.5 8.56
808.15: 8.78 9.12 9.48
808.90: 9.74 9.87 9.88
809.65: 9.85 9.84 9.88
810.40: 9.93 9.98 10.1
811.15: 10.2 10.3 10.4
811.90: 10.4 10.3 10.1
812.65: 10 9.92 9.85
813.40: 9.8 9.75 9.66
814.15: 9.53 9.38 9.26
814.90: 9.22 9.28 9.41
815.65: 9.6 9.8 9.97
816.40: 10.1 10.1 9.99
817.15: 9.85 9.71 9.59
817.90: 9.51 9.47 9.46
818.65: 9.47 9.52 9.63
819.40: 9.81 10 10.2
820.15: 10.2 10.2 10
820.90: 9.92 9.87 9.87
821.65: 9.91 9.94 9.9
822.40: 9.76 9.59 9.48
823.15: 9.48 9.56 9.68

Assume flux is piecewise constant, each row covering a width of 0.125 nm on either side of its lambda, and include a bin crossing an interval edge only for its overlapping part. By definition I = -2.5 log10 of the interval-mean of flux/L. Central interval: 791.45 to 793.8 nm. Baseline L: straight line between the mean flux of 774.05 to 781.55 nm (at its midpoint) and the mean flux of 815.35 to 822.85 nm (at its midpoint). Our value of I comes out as 0.33 mag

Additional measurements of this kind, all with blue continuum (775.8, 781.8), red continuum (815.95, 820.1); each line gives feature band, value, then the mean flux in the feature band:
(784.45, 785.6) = 0.493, 9.66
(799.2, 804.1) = 0.271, 9.72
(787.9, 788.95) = 0.400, 10.1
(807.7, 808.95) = 0.247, 9.06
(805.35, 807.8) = 0.314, 8.73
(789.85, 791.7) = 0.423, 9.66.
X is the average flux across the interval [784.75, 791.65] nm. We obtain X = 9.63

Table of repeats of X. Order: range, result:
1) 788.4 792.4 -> 9.56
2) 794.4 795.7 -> 11.6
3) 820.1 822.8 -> 9.91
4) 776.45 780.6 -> 18.6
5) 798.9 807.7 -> 9.37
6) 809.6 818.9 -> 9.81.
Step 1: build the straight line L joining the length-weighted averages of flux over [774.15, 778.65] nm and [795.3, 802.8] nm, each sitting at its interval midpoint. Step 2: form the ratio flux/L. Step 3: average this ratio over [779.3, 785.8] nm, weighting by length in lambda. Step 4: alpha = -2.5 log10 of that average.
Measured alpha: 0.37 mag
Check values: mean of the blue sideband 16.8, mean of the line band 10.9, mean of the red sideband 11.2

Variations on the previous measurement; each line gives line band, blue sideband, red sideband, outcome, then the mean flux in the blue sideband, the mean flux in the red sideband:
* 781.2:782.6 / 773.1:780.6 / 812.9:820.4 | 0.41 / 15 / 9.71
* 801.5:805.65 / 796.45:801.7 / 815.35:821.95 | 0.17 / 11.1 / 9.82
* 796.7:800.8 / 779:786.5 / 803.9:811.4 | -0.16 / 10.8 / 9.24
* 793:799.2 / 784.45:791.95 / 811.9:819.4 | -0.20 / 9.67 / 9.71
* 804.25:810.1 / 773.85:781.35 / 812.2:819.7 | 0.20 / 15.1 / 9.69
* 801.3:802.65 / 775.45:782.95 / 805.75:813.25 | 0.13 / 15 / 9.53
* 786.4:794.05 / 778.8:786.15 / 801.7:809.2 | 0.06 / 10.9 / 9.09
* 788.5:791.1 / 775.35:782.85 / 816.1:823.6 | 0.41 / 15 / 9.8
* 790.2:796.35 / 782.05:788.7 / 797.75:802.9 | -0.04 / 9.96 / 10.3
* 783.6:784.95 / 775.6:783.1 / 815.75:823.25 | 0.35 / 15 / 9.81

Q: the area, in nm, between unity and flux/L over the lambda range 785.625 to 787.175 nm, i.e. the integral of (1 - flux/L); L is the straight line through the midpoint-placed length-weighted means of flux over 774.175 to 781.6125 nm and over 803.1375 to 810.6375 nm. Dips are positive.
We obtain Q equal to 0.46 nm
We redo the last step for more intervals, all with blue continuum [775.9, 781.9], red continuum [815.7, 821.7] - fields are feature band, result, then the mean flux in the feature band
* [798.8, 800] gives 0.263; 10.1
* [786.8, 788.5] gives 0.513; 10.3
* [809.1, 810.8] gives 0.203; 9.89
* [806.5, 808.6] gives 0.520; 8.74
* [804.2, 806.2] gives 0.517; 8.9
